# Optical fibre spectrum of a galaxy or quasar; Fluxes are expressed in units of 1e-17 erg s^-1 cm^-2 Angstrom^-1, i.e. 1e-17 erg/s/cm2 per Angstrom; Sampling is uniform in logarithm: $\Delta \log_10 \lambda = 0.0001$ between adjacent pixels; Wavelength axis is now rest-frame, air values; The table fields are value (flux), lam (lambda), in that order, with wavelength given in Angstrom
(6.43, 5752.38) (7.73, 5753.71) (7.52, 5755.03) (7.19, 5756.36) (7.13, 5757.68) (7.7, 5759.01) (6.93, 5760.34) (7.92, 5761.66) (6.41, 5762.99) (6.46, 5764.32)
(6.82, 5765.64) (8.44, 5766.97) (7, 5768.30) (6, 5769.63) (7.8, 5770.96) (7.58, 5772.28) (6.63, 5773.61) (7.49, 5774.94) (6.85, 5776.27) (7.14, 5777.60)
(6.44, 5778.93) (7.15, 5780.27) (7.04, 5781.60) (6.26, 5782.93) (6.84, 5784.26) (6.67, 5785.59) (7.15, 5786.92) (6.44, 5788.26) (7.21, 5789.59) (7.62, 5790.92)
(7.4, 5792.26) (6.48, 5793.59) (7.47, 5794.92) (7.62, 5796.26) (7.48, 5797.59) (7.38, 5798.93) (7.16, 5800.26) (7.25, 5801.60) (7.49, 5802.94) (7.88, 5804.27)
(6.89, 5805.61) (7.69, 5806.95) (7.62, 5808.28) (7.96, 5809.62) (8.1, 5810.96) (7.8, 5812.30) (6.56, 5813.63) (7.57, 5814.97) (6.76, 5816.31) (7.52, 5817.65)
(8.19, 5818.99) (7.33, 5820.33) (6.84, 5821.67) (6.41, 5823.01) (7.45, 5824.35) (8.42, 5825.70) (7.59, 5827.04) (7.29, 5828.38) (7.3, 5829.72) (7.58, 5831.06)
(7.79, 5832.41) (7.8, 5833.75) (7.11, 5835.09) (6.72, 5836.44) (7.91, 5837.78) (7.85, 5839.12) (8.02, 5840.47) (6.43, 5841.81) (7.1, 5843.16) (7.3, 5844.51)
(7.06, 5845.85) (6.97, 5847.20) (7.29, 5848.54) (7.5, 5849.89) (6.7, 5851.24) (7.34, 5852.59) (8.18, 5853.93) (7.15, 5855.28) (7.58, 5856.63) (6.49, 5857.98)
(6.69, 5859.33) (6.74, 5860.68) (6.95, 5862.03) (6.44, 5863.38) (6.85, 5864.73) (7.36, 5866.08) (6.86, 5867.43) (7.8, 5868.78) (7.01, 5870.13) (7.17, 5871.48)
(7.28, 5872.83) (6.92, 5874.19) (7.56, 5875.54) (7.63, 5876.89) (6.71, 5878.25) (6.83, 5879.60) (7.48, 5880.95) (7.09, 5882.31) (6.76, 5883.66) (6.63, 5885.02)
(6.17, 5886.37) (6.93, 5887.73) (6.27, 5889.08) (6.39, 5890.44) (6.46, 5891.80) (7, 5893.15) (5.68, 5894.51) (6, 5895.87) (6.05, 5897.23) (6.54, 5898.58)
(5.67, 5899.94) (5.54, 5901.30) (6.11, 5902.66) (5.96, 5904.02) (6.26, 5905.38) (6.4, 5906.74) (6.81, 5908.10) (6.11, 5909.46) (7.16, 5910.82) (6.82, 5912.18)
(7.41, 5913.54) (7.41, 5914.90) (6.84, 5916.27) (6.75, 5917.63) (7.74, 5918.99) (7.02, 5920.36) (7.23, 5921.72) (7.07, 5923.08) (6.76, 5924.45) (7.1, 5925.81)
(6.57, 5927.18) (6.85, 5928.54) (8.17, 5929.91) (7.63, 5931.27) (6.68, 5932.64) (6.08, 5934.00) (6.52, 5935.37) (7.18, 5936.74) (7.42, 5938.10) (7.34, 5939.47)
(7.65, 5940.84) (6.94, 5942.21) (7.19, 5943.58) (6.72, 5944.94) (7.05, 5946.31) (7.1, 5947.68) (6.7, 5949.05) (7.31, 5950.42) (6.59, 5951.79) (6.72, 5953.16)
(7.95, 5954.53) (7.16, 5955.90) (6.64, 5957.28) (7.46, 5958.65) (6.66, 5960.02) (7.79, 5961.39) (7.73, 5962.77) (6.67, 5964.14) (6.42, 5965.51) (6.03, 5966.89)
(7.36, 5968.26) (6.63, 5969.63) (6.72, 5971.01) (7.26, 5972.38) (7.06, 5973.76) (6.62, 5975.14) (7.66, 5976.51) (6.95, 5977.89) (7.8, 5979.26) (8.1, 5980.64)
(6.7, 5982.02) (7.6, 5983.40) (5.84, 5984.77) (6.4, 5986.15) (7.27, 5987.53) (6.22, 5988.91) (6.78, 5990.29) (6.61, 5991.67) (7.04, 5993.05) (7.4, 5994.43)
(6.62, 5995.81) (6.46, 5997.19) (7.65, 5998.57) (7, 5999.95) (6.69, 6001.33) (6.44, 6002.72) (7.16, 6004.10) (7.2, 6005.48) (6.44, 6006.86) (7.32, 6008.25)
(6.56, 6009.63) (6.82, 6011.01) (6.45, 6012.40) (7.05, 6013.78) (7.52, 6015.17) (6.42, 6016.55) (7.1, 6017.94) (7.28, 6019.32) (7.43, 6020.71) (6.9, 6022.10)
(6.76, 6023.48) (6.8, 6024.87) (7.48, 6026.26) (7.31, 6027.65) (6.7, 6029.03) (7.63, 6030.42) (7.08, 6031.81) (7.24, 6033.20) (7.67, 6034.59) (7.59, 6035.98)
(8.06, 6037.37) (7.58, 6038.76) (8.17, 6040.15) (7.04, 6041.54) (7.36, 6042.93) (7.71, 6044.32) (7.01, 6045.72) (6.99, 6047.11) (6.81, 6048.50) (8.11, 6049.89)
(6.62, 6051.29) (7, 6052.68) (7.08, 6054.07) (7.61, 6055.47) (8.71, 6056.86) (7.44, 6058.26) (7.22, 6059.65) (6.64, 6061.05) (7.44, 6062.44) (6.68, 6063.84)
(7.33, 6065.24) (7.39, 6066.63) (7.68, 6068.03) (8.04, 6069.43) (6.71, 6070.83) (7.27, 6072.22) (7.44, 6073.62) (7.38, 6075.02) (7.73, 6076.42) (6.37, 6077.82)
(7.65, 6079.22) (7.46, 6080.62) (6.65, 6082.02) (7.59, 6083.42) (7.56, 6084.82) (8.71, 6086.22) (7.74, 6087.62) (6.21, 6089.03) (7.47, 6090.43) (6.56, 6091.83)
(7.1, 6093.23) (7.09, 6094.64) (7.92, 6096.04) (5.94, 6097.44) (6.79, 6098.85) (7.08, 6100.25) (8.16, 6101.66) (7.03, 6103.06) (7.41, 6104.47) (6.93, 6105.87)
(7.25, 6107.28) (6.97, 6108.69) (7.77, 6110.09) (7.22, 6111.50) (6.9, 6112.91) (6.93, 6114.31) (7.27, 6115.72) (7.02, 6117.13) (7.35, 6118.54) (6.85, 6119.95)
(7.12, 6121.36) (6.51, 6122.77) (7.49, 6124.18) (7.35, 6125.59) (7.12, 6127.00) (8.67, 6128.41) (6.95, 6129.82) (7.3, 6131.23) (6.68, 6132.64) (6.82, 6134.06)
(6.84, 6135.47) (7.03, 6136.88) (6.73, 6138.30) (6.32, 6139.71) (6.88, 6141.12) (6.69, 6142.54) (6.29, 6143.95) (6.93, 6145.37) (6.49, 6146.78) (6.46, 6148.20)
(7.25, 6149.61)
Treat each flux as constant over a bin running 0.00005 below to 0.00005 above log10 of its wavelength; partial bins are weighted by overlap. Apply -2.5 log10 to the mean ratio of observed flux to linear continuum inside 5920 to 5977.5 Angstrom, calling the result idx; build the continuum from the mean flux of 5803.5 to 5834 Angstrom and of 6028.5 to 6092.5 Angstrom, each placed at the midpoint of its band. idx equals 0.06 mag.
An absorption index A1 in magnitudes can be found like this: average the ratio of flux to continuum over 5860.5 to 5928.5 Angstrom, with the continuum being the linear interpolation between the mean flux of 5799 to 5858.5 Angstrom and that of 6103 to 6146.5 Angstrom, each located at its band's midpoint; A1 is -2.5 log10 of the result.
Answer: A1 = 0.08 mag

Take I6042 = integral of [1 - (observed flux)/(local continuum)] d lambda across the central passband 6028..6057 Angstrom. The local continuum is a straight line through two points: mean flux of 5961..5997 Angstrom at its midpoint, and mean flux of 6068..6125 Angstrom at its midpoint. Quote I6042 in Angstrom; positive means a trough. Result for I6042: -1.2 Angstrom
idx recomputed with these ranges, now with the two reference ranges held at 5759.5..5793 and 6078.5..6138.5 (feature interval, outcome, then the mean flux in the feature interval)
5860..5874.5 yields 0.01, 7.04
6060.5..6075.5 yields -0.02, 7.28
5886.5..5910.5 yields 0.14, 6.26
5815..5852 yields -0.04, 7.34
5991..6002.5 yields 0.03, 6.91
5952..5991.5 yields 0.02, 7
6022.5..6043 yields -0.03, 7.36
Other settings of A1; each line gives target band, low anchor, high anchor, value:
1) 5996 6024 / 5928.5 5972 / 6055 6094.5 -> 0.04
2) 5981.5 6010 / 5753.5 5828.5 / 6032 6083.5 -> 0.08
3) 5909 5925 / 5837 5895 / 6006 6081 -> 0.01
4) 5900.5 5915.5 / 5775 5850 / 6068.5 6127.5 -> 0.12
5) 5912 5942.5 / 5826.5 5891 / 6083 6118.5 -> 0.01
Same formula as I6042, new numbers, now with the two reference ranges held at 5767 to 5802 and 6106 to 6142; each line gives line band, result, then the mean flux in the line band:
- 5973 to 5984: -0.3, 7.3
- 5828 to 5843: -0.7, 7.43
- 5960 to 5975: 0.3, 6.94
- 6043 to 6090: -1.6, 7.33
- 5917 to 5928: 0.1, 7.03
